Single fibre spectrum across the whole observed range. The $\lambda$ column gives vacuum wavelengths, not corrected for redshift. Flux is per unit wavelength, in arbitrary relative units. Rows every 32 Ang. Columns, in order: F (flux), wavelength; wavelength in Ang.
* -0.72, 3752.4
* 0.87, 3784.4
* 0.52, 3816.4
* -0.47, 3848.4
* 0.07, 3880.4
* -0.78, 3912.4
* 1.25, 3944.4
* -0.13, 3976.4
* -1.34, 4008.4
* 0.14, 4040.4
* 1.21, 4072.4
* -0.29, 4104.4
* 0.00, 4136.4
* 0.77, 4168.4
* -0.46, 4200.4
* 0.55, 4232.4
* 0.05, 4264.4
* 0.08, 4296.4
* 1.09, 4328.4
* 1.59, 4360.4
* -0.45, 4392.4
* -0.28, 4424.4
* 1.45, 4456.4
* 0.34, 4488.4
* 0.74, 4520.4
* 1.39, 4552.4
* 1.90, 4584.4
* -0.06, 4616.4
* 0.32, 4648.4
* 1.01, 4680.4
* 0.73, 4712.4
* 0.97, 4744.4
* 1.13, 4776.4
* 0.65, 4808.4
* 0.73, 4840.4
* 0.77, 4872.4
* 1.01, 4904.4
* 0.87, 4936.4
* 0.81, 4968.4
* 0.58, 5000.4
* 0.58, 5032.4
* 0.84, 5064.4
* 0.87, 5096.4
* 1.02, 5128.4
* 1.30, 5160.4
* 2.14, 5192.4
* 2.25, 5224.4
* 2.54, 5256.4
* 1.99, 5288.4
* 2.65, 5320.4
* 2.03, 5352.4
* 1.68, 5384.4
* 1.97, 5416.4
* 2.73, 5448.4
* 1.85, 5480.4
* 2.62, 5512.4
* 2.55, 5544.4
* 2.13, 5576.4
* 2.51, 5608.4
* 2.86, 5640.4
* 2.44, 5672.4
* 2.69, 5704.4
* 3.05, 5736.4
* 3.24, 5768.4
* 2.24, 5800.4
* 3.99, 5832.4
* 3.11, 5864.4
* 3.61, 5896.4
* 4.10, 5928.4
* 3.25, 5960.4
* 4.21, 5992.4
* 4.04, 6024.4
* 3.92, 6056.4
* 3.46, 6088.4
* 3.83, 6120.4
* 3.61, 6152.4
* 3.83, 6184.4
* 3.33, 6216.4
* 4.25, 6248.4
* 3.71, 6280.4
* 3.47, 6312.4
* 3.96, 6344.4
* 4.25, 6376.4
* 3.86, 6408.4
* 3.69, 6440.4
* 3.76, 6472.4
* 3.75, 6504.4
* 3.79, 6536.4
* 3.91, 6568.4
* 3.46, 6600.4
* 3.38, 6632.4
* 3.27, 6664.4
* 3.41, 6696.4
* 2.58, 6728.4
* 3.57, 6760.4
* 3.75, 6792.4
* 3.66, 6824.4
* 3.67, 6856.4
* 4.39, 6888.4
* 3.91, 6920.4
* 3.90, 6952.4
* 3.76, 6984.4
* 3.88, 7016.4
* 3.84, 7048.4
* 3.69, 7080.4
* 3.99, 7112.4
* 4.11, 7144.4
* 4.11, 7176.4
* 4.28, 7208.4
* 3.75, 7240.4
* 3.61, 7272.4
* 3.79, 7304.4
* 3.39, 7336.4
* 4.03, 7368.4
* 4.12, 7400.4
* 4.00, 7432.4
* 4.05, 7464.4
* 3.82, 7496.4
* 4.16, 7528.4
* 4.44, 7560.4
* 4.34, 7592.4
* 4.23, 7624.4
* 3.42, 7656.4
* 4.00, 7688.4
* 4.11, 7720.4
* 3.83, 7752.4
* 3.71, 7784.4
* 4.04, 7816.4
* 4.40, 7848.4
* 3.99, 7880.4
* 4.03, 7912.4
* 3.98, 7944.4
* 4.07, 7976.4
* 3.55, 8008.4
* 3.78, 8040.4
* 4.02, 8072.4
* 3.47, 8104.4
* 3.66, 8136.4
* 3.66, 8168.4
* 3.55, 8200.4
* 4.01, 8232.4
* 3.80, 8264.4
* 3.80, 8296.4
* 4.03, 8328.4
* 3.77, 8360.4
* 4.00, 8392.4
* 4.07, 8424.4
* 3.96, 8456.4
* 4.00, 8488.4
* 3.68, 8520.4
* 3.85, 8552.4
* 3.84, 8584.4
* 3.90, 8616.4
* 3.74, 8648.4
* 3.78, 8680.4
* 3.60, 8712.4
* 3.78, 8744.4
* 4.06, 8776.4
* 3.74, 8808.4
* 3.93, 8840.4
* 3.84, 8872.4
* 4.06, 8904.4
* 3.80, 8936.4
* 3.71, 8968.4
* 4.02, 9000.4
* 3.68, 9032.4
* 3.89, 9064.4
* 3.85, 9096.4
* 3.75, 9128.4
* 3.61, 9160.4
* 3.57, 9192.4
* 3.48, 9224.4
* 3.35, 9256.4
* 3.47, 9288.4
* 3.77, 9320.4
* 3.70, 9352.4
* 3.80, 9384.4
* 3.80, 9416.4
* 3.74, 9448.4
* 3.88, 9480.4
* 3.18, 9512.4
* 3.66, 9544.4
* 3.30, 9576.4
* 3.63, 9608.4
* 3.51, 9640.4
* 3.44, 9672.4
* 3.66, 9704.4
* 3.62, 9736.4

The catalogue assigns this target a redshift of 0.298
